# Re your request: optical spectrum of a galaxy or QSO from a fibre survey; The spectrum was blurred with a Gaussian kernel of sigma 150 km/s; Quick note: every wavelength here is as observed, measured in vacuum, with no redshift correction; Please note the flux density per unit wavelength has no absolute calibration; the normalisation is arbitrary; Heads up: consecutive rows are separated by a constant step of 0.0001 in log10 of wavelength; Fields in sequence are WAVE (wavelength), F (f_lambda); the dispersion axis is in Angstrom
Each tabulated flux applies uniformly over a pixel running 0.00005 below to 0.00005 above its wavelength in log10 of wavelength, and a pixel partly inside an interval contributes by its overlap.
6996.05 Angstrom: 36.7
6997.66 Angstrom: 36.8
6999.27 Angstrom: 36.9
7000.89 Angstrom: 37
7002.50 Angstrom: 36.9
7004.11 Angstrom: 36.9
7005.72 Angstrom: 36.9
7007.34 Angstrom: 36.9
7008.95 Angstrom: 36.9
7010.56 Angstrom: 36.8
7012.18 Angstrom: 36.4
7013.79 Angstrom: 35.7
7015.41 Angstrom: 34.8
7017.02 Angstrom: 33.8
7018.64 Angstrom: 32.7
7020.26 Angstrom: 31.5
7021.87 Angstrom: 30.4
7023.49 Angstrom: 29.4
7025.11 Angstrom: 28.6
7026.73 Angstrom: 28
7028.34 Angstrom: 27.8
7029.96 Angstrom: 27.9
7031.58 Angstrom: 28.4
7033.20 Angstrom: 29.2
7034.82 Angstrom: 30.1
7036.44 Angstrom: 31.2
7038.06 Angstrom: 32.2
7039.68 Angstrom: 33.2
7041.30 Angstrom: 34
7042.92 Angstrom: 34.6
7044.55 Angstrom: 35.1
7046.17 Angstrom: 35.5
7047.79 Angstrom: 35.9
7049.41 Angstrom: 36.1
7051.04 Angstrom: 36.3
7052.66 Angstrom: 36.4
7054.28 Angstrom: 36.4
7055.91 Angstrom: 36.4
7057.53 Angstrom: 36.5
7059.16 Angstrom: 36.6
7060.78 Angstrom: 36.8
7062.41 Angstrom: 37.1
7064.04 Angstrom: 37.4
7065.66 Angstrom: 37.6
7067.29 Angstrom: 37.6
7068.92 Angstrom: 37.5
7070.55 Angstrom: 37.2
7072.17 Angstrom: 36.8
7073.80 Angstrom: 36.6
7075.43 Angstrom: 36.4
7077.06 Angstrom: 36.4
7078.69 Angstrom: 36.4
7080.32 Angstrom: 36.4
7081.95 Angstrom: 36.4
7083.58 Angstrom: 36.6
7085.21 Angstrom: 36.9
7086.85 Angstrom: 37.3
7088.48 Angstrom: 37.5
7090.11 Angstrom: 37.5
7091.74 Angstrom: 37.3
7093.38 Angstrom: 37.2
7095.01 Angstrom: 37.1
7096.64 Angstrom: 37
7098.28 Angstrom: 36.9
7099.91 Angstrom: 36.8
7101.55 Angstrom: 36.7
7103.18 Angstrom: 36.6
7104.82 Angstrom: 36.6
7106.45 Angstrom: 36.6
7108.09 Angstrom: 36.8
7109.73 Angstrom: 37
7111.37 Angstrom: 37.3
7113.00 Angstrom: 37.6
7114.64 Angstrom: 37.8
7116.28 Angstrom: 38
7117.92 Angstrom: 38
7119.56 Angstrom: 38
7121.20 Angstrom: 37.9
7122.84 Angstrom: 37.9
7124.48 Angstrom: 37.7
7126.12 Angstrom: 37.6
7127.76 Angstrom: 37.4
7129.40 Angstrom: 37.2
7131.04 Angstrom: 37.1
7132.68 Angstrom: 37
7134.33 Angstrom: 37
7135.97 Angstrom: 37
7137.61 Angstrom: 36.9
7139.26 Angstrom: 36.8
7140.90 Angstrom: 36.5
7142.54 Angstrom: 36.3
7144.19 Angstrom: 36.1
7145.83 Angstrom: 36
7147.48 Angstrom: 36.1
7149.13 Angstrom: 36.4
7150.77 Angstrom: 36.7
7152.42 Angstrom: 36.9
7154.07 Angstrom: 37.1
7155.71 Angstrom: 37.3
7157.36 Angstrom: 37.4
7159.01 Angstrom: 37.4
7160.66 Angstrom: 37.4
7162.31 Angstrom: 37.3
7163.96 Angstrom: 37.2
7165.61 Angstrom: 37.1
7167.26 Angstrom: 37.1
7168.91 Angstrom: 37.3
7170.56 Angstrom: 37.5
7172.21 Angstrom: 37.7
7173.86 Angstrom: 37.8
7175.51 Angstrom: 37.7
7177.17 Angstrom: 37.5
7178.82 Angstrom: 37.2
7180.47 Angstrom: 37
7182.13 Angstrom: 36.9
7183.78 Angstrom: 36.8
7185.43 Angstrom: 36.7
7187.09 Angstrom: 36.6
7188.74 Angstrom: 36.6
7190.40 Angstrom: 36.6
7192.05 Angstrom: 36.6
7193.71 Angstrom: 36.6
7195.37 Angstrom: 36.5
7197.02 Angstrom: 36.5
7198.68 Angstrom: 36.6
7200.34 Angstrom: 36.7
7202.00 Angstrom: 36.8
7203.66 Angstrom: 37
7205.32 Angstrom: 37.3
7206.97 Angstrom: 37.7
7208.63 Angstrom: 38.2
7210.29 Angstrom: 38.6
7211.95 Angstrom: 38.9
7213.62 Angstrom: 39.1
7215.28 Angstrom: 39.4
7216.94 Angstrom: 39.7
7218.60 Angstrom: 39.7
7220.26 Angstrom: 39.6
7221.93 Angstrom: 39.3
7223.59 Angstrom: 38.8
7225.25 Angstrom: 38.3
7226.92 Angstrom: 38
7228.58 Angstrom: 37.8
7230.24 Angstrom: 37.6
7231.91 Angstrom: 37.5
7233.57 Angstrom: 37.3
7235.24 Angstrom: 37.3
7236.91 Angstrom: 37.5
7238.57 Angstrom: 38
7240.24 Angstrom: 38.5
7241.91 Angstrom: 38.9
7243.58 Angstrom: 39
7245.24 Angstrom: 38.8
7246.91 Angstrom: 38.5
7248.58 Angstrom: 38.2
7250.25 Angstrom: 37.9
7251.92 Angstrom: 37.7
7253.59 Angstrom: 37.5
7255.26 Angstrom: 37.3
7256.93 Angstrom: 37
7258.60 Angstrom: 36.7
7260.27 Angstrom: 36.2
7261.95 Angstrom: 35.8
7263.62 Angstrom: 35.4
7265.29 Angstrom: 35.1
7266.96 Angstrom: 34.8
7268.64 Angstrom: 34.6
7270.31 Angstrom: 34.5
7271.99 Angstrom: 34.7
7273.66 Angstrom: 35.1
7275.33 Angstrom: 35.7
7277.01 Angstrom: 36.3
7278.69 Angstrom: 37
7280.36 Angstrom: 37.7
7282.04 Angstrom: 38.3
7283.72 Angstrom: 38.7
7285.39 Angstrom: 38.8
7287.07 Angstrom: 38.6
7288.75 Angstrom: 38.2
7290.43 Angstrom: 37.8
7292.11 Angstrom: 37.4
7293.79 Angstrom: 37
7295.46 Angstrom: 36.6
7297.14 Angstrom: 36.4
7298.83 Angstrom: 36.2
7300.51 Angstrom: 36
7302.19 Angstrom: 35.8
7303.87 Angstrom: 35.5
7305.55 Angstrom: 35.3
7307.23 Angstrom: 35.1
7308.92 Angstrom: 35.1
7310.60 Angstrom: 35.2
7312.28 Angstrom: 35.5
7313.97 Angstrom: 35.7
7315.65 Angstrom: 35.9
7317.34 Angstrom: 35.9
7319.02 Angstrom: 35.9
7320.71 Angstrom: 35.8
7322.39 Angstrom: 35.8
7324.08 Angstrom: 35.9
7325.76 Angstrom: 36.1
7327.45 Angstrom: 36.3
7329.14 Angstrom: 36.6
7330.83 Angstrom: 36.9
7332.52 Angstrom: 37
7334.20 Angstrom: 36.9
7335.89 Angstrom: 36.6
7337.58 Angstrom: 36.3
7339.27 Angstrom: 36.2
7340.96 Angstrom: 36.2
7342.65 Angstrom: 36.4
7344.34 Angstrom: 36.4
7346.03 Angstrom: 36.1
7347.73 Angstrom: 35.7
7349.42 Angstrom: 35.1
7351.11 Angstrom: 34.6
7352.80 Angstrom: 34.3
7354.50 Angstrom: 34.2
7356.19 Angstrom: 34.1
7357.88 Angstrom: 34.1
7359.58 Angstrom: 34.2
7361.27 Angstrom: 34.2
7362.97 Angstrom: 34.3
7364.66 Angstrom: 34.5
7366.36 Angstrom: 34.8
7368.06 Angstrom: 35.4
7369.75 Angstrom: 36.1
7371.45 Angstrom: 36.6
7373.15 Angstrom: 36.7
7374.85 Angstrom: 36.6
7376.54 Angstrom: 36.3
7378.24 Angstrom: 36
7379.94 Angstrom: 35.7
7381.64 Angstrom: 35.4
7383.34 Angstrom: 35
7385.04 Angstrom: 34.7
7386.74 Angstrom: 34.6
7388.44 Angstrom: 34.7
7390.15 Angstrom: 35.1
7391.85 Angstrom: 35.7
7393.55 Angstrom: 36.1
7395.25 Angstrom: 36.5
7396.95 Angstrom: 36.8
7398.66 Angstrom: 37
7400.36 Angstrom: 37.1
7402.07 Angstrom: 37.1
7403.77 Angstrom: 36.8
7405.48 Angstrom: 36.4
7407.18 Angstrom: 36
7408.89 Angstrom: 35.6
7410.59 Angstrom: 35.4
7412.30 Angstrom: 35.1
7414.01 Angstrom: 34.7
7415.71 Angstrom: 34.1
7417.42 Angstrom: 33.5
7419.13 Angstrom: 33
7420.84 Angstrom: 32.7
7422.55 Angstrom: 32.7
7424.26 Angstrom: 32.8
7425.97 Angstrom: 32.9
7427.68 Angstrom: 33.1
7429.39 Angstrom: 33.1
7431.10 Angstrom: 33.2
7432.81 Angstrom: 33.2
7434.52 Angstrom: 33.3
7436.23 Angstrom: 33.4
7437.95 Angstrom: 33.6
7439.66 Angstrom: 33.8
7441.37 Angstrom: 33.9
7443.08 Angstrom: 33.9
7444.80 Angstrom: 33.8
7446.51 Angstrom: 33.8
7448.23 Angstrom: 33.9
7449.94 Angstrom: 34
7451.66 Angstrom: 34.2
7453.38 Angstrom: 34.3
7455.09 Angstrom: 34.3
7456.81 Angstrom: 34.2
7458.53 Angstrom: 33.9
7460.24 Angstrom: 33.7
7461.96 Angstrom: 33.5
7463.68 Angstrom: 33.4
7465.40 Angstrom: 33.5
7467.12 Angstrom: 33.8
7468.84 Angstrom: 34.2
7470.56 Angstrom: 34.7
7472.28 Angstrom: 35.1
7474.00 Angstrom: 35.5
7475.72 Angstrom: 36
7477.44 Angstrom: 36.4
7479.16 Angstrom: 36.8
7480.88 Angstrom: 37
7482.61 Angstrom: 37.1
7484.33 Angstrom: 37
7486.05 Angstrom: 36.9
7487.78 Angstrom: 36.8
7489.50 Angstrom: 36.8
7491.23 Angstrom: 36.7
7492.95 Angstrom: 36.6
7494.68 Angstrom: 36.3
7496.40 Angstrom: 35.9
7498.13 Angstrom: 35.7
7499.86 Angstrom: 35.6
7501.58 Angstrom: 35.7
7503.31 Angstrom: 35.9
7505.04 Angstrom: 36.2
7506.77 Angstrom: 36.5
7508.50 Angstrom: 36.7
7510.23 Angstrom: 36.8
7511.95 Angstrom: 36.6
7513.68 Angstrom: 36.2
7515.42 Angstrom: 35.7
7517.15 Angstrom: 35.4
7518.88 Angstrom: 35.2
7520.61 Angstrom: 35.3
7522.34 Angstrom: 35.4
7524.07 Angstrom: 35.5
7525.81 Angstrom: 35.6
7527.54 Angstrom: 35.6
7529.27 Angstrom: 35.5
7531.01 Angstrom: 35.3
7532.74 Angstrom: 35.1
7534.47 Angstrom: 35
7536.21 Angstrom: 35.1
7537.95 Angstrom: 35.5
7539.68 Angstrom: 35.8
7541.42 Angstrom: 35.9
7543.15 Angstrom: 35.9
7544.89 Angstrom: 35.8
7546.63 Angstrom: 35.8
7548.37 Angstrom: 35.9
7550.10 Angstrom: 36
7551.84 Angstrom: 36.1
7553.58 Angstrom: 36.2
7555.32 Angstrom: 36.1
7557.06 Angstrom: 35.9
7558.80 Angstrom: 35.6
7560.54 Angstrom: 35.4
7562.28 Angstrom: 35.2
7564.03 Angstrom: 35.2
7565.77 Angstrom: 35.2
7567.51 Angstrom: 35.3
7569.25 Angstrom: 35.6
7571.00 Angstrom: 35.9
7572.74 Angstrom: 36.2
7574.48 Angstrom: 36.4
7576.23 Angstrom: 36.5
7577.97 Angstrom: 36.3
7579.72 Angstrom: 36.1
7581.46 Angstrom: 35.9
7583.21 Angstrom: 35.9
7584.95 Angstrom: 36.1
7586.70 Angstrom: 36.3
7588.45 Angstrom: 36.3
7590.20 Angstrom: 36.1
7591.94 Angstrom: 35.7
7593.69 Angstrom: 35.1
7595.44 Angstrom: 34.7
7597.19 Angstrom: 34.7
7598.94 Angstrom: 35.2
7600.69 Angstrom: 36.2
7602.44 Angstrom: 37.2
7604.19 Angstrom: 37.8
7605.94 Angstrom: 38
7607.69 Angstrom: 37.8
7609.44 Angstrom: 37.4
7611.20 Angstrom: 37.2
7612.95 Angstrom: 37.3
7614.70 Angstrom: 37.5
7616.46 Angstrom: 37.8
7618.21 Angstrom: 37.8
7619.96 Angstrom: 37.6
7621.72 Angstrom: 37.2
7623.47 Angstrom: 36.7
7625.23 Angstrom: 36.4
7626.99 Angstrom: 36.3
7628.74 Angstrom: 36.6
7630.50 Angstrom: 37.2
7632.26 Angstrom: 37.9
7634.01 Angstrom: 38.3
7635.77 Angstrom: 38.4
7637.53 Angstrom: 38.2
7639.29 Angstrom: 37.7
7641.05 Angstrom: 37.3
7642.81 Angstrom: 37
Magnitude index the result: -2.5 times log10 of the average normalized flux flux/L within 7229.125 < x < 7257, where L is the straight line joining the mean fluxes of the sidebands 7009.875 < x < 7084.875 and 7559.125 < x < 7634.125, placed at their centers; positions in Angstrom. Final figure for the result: -0.08 mag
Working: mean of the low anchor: 34.4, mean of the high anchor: 36.4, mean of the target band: 37.9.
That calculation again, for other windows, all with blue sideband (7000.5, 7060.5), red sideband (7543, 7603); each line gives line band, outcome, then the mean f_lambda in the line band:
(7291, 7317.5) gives -0.03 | 35.9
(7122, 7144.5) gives -0.09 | 37.1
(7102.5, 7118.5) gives -0.10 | 37.2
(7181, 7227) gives -0.10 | 37.7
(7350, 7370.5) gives 0.01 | 34.6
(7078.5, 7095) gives -0.09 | 37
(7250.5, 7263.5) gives -0.07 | 36.8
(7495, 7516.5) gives -0.02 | 36.1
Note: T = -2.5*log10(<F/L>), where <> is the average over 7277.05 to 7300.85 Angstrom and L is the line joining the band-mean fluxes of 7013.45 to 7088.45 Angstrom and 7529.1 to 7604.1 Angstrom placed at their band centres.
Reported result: -0.07 mag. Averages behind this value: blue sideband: 34.4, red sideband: 35.8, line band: 37.5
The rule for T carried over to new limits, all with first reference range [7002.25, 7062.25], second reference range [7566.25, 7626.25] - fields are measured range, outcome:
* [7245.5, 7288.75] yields -0.06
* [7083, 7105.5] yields -0.09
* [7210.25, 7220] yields -0.14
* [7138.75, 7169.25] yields -0.08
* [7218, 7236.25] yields -0.11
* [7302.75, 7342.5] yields -0.03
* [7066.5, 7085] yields -0.09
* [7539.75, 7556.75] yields 0.01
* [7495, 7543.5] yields 0.01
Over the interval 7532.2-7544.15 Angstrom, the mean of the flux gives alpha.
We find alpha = 35.5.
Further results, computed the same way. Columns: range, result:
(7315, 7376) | 35.7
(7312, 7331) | 36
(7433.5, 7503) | 35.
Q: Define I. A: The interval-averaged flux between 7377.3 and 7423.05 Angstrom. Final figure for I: 35.3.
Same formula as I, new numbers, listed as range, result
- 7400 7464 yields 34.1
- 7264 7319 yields 36.3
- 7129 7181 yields 37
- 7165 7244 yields 37.7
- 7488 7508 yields 36.2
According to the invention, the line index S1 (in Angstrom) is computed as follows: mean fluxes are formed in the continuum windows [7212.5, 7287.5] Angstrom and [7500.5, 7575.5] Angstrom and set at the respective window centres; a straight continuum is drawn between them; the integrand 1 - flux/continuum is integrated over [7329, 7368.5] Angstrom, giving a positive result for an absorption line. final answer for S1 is 1.6 Angstrom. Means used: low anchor 37.5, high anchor 35.7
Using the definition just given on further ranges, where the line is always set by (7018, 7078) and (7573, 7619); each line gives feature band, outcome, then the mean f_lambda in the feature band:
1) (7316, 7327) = -0.21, 35.9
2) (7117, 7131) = -1.35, 37.7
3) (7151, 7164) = -1.02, 37.2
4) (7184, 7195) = -0.62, 36.6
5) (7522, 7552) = 0.54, 35.6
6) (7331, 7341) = -0.36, 36.6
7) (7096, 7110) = -1.02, 36.8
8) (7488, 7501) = -0.07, 36.3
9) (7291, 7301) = -0.43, 36.6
